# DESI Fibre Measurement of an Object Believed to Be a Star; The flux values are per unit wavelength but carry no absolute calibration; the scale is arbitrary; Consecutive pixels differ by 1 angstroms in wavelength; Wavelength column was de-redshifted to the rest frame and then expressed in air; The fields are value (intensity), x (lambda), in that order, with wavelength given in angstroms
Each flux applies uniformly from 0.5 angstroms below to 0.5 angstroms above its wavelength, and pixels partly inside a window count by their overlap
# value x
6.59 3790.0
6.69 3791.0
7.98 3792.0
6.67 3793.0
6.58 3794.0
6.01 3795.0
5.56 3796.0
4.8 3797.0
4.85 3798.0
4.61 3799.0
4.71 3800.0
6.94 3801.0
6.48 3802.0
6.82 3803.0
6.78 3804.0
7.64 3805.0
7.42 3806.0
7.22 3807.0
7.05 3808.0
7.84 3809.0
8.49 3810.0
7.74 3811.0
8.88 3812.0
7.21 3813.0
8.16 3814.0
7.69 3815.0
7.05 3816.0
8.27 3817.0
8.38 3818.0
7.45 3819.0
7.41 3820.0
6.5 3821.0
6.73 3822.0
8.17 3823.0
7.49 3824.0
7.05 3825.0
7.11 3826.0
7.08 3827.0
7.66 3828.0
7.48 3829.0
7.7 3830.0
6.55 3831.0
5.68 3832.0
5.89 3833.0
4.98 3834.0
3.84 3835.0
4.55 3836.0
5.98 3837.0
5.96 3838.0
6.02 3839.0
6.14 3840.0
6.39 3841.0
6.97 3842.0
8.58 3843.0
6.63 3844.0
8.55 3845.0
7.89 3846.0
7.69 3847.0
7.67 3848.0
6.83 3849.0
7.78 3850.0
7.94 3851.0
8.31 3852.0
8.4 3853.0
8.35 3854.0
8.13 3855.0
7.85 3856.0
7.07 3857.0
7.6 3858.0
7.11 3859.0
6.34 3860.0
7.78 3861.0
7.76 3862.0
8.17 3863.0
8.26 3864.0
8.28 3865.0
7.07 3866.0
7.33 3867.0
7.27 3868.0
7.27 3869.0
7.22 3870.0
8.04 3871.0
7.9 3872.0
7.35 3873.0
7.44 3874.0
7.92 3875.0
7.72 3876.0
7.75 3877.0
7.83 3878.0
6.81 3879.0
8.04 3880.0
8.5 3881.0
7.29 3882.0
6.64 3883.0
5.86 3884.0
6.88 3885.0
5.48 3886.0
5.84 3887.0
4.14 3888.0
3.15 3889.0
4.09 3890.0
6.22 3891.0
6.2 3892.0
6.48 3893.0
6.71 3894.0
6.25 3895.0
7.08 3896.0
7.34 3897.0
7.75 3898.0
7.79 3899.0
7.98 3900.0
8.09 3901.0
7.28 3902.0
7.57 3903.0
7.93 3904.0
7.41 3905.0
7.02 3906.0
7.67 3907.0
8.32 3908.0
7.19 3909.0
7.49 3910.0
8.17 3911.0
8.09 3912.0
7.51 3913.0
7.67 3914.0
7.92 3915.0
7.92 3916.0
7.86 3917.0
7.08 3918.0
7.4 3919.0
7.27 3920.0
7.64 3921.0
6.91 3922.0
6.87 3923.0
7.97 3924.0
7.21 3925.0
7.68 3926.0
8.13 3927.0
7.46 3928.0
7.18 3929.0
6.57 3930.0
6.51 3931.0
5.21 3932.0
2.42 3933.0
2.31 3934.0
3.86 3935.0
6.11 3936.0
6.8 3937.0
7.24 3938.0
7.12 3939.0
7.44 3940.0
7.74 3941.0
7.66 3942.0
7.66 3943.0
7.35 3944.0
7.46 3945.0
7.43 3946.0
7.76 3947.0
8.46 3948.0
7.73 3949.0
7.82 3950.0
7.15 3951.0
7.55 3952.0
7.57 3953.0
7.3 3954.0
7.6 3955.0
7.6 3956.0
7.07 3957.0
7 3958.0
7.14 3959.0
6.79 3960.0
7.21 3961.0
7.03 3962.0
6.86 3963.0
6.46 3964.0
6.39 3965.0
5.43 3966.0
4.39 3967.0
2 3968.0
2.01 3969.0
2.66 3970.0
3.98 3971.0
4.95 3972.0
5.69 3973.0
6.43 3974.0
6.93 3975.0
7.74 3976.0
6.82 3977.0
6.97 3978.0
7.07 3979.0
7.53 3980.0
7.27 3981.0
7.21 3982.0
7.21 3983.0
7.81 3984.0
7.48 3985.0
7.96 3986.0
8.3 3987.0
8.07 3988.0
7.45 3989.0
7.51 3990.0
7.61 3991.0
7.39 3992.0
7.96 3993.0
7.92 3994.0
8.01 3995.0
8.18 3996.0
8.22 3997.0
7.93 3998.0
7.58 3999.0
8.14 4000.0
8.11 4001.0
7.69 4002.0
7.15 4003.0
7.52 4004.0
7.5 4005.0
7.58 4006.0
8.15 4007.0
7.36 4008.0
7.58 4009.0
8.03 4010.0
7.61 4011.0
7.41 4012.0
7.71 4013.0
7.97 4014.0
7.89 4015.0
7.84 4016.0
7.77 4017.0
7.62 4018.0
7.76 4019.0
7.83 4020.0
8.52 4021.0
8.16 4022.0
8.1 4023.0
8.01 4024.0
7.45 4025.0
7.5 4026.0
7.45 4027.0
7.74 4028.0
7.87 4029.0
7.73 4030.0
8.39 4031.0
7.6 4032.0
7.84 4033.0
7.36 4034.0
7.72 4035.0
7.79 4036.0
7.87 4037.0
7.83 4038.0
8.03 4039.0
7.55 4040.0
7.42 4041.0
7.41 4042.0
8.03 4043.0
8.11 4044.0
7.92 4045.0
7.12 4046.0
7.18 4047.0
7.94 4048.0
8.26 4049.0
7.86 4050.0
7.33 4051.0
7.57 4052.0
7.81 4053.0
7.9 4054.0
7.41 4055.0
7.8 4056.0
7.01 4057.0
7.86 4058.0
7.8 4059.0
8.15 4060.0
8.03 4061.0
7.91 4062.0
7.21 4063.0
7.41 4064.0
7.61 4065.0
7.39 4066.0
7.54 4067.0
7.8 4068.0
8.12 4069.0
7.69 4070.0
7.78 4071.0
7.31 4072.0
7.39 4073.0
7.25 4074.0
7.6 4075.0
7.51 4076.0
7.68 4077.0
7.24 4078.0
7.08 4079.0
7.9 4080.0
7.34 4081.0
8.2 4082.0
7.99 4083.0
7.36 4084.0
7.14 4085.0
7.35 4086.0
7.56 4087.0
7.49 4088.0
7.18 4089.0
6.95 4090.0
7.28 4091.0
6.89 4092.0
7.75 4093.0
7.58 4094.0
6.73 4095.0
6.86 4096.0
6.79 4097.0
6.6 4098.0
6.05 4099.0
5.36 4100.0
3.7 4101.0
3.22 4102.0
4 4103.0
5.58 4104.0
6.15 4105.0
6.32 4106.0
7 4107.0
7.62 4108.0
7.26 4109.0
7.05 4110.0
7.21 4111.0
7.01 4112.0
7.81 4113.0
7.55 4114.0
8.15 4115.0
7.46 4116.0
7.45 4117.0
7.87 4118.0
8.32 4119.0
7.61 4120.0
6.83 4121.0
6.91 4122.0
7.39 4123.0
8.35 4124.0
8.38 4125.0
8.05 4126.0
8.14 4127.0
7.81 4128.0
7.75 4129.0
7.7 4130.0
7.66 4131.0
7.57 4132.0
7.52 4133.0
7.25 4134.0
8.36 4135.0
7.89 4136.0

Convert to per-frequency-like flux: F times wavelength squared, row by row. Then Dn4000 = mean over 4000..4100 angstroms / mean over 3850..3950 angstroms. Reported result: 1.14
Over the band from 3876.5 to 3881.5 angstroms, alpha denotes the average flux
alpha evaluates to 7.79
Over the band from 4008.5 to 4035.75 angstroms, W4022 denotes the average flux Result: 7.79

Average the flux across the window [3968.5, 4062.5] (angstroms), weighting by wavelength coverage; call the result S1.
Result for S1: 7.49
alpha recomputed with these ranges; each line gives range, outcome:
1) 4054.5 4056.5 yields 7.61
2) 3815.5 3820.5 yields 7.71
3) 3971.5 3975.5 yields 6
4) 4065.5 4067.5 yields 7.46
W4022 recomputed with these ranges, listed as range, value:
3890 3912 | 7.27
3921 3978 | 6.51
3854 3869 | 7.59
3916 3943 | 6.72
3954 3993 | 6.58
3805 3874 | 7.31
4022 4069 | 7.72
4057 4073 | 7.68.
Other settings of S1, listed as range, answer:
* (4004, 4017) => 7.71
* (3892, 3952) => 7.17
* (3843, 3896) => 7.19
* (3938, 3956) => 7.57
